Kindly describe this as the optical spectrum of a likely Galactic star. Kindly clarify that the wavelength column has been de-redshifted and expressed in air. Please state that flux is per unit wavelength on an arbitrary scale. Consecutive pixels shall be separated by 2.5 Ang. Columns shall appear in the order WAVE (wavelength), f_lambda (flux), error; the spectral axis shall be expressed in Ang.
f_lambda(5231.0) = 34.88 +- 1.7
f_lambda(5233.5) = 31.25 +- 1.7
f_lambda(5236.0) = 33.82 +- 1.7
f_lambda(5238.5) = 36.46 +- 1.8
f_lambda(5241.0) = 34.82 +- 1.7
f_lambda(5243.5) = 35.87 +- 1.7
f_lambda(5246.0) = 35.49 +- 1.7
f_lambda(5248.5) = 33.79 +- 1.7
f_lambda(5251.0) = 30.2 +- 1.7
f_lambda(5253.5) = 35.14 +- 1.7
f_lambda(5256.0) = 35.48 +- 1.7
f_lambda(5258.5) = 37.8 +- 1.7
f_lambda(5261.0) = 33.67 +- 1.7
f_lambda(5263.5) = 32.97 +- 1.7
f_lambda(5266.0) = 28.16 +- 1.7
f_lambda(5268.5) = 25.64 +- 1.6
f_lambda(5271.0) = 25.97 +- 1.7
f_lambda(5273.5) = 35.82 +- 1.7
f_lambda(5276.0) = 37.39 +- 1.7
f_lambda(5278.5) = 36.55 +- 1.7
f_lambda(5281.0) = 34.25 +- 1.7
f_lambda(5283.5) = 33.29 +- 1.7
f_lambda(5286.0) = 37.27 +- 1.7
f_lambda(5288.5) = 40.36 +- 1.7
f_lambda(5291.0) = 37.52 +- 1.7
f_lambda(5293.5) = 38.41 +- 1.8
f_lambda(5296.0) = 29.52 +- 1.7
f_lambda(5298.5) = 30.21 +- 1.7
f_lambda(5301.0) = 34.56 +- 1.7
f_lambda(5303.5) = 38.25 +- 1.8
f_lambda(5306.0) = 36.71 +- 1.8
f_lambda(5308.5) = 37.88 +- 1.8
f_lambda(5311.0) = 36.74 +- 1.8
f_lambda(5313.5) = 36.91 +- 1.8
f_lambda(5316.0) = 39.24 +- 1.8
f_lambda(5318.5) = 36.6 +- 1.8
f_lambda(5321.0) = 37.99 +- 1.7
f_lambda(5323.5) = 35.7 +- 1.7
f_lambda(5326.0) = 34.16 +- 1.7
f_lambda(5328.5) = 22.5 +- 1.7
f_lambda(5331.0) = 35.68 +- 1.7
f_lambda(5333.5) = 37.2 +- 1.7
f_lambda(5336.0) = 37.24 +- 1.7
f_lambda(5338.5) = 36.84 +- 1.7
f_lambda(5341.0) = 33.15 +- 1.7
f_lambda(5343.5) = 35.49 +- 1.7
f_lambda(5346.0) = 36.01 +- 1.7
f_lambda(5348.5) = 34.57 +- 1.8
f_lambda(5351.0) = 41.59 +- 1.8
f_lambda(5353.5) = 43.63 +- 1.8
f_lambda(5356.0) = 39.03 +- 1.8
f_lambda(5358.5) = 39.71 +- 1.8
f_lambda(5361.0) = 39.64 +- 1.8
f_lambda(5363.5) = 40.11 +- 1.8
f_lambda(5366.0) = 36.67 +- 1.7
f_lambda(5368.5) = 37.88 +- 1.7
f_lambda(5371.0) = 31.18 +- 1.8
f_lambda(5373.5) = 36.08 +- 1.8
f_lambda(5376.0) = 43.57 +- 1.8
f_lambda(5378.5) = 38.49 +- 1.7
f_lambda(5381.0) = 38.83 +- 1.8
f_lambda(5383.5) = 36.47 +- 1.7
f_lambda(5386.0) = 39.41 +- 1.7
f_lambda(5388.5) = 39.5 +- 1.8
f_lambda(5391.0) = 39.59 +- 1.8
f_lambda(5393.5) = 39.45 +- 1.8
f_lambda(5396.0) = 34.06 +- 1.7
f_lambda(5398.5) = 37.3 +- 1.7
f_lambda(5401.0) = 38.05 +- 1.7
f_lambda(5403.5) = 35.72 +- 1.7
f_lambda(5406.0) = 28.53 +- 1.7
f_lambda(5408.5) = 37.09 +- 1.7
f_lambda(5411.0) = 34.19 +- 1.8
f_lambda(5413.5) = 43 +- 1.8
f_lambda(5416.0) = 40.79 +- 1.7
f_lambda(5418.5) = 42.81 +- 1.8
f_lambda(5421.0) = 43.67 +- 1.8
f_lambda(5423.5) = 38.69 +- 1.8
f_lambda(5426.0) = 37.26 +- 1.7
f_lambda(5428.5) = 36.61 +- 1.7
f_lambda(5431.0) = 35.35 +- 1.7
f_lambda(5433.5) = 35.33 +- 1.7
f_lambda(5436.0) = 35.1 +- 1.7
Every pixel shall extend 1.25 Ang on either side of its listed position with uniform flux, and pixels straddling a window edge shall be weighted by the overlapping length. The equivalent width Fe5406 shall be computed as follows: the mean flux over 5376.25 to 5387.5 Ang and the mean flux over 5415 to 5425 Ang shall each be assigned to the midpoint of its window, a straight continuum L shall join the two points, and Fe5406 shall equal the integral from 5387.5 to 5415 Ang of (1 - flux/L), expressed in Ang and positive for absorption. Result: 2.2 Ang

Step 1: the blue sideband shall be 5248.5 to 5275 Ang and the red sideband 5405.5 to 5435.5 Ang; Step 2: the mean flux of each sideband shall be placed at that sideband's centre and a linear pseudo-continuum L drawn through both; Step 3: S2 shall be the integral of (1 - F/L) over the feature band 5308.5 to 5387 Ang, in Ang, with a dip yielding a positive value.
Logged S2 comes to -3.8 Ang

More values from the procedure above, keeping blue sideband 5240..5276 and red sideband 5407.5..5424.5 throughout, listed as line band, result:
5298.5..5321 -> -0.89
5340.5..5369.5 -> -0.67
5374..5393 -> -0.31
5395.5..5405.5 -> 0.90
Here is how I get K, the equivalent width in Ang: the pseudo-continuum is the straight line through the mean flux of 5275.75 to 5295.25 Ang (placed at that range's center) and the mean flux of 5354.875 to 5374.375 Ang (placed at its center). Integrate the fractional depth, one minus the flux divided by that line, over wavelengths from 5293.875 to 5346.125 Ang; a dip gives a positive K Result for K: 2.60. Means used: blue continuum 36.7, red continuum 37.6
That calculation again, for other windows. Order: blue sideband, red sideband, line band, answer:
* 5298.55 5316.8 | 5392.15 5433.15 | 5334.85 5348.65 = 0.5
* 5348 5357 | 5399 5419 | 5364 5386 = 0.8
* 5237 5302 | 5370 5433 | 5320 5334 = 0.8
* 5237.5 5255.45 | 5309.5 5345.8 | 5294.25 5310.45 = 0.2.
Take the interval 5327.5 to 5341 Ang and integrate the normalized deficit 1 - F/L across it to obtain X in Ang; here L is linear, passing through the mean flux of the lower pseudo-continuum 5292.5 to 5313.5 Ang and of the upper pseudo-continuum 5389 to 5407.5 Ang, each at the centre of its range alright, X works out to 0.61 Ang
